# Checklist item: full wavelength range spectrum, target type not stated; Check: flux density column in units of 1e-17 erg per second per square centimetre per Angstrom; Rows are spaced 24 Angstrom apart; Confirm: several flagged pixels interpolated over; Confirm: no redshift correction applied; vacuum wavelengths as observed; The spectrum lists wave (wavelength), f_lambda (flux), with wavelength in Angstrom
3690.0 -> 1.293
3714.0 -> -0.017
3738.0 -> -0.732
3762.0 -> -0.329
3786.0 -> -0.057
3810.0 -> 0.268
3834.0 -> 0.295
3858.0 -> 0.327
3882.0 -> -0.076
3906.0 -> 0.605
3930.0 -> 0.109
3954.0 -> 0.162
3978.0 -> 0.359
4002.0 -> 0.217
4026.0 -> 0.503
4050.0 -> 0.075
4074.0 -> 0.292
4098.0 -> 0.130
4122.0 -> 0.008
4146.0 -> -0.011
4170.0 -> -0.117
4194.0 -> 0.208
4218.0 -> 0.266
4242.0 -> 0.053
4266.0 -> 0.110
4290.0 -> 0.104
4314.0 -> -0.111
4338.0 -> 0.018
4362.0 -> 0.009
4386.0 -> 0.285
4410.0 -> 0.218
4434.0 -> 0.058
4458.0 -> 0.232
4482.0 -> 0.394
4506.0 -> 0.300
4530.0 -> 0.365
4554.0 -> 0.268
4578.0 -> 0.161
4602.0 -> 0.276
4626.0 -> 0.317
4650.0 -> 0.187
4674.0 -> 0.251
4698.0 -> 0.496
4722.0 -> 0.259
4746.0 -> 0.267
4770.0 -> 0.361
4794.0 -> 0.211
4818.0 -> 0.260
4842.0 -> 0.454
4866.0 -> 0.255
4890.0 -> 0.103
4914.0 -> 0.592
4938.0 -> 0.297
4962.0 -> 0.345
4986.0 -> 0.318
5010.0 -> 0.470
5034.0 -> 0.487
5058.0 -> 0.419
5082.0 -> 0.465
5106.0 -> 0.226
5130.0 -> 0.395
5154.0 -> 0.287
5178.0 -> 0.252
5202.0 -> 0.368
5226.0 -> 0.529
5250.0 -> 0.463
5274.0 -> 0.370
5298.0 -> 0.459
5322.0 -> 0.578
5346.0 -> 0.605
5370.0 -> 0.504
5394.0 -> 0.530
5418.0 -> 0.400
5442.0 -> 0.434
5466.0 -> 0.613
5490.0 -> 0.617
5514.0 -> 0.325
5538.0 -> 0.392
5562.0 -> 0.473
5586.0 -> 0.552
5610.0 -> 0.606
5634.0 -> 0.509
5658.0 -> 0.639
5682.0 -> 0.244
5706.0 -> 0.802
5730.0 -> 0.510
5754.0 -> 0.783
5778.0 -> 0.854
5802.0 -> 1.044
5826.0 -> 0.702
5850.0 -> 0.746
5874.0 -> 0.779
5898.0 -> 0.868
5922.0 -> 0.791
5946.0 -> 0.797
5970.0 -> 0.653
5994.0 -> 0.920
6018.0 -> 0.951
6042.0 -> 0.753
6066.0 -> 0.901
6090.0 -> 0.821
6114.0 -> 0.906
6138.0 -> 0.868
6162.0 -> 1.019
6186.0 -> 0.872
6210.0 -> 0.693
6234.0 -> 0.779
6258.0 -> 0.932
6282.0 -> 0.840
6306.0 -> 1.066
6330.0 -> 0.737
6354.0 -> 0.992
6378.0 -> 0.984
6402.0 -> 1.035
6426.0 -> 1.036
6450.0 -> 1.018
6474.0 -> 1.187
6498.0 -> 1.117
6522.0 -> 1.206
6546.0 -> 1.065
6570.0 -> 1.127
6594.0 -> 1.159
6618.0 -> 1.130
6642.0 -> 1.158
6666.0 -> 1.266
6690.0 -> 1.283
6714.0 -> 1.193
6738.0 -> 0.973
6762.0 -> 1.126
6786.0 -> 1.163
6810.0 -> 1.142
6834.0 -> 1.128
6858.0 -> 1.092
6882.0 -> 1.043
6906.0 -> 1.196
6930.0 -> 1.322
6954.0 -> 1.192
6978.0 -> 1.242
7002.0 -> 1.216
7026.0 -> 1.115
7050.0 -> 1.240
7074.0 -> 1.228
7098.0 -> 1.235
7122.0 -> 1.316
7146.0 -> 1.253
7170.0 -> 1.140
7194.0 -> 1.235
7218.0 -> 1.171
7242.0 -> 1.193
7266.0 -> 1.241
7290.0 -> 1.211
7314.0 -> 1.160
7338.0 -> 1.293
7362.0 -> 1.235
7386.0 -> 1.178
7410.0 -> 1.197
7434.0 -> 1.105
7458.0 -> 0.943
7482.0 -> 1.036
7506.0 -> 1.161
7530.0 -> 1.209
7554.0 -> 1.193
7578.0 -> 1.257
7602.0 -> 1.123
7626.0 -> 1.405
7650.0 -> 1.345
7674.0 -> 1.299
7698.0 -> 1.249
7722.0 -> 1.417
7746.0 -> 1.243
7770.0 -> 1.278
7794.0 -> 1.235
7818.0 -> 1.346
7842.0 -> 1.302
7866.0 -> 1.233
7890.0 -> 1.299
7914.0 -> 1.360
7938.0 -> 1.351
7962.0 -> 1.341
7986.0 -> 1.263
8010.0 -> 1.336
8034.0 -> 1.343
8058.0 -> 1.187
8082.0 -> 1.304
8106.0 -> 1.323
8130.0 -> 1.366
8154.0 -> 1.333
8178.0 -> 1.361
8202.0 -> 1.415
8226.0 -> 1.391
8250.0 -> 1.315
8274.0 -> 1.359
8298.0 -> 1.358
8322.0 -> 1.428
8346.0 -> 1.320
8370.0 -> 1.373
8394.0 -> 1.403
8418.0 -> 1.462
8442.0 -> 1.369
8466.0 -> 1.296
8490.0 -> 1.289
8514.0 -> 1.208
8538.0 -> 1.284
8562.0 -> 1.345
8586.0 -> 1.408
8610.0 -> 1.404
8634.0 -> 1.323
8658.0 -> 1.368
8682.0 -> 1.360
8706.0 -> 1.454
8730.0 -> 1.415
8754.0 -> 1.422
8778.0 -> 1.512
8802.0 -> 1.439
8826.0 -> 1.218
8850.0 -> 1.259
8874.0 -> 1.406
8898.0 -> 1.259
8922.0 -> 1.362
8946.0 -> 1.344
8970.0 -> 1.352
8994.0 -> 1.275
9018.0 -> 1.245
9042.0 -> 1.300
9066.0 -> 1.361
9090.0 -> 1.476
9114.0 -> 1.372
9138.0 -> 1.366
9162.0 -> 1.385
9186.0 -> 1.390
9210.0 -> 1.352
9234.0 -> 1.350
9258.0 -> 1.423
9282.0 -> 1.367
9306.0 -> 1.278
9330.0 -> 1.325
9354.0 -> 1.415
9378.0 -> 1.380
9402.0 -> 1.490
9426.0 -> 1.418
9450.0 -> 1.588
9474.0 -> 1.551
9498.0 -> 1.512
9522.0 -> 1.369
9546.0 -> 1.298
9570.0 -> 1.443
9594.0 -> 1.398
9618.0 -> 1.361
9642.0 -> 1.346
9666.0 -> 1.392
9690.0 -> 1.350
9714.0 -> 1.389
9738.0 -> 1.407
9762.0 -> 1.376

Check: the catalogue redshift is 0.443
